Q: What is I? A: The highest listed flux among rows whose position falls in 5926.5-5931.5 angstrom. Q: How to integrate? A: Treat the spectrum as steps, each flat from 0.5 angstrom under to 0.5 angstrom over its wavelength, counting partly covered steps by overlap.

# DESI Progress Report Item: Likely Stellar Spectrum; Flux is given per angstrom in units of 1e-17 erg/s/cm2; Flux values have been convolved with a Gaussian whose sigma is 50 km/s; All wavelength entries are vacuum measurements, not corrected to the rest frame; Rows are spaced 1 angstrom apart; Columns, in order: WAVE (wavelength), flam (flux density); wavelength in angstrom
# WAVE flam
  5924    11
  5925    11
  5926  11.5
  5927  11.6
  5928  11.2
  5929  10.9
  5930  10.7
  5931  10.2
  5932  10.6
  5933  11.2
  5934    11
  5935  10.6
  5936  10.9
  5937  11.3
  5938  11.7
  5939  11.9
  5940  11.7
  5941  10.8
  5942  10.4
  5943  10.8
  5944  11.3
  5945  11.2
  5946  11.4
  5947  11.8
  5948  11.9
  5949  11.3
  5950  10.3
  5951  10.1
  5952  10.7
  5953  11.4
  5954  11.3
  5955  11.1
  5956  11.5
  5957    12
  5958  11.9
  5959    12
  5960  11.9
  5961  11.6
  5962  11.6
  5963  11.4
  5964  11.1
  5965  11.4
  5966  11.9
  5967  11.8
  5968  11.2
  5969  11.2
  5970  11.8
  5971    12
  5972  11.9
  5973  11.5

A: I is 11.6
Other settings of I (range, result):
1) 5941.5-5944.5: 11.3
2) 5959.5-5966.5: 11.9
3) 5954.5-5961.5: 12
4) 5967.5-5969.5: 11.2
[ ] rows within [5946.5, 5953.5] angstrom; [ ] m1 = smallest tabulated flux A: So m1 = 10.1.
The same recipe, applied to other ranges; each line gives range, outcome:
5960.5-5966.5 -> 11.1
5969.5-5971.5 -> 11.8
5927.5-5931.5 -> 10.2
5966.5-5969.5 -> 11.2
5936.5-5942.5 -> 10.4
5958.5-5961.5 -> 11.6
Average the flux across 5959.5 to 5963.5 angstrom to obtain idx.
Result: 11.6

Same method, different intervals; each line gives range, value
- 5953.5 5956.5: 11.3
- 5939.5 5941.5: 11.2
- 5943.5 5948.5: 11.5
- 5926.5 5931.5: 10.9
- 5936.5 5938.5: 11.5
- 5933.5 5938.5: 11.1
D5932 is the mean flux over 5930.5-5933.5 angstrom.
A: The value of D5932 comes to 10.7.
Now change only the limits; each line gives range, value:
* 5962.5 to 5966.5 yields 11.4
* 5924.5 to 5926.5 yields 11.2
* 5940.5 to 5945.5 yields 10.9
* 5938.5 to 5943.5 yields 11.1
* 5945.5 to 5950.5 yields 11.3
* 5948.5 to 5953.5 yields 10.8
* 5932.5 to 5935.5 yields 10.9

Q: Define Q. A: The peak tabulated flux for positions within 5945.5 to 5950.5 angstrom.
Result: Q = 11.9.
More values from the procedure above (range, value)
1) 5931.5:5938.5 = 11.7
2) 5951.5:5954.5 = 11.4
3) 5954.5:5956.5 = 11.5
